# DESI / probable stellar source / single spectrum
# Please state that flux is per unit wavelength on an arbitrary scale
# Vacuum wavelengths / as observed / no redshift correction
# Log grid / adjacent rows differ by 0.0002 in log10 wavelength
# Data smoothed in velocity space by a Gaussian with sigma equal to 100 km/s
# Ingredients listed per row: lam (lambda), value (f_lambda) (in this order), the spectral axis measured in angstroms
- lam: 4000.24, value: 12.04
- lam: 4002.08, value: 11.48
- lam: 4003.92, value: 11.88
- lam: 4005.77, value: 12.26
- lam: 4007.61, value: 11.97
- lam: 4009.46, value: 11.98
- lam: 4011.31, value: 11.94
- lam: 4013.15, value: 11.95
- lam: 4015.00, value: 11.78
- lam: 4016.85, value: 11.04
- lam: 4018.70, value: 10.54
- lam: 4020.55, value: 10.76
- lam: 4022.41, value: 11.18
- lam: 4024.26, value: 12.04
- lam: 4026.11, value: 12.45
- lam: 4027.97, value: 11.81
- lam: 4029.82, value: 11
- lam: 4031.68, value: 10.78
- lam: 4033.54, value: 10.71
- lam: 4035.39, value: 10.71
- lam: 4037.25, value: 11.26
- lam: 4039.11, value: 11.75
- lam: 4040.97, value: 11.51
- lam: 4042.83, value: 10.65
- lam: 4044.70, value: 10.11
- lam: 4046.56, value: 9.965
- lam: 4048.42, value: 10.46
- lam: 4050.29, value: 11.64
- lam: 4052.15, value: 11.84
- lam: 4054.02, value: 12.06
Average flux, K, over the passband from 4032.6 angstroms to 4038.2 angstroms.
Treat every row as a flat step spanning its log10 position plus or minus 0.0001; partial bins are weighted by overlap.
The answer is 10.9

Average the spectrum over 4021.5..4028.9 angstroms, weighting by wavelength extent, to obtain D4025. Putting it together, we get 11.9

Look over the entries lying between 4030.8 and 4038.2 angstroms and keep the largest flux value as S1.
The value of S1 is 11.26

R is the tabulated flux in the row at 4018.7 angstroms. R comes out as 10.54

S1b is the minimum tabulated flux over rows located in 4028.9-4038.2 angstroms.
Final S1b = 10.71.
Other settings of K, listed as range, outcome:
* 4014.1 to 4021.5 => 11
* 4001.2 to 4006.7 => 11.9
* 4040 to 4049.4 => 10.5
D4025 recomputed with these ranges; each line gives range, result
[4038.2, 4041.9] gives 11.6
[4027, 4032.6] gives 11.2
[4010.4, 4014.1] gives 12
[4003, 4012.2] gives 12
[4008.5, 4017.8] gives 11.7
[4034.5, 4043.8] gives 11.2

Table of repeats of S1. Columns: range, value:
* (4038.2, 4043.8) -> 11.75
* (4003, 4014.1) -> 12.26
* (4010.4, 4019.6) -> 11.95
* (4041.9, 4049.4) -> 10.65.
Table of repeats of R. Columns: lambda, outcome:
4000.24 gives 12.04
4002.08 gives 11.48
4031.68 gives 10.78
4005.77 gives 12.26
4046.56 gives 9.965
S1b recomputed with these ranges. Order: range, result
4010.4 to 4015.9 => 11.78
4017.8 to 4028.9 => 10.54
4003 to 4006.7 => 11.88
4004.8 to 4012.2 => 11.94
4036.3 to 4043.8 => 10.65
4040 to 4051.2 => 9.965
